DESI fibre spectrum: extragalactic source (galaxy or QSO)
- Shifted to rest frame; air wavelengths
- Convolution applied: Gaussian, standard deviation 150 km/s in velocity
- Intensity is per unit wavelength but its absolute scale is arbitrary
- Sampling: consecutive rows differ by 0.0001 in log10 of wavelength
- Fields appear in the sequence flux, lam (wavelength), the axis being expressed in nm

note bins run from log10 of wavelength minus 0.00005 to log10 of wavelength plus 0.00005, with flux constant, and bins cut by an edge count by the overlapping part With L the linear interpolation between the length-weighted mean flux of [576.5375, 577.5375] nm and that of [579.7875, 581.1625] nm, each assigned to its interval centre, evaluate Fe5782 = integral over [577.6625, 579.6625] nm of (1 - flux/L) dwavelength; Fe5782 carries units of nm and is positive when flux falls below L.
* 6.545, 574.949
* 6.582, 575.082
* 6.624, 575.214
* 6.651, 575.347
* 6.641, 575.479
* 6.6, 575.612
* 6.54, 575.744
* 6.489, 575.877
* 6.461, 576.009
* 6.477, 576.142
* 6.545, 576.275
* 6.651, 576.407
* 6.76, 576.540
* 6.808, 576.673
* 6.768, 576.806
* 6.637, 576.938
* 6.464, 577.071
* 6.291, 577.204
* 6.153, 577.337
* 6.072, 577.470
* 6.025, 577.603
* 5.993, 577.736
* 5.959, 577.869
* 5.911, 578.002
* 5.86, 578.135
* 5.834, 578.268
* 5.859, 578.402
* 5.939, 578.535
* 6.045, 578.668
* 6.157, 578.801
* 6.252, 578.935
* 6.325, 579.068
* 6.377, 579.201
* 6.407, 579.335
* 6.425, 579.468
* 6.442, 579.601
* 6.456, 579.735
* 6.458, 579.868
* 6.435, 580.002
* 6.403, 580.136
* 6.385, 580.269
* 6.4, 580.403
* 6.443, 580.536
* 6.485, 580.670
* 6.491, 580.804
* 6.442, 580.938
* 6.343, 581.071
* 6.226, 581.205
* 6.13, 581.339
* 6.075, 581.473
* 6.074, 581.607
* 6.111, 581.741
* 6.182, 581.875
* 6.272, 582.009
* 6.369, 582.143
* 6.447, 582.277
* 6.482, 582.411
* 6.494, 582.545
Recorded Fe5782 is 0.10 nm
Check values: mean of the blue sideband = 6.48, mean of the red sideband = 6.43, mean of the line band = 6.12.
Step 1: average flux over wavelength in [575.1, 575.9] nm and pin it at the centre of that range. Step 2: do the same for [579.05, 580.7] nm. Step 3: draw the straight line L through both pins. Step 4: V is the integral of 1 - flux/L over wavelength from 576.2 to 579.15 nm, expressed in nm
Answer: 0.12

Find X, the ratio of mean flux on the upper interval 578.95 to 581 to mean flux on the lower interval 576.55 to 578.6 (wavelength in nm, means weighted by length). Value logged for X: 1.04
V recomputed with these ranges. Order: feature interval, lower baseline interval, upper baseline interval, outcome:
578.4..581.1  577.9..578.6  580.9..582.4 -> -0.13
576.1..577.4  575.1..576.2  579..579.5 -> -0.01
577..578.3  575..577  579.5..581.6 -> 0.09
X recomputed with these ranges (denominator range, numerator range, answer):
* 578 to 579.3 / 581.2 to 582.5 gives 1.03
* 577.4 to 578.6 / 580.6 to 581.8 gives 1.05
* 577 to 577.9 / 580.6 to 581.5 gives 1.03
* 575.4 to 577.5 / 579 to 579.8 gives 0.98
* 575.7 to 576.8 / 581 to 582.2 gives 0.94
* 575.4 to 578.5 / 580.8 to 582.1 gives 0.98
